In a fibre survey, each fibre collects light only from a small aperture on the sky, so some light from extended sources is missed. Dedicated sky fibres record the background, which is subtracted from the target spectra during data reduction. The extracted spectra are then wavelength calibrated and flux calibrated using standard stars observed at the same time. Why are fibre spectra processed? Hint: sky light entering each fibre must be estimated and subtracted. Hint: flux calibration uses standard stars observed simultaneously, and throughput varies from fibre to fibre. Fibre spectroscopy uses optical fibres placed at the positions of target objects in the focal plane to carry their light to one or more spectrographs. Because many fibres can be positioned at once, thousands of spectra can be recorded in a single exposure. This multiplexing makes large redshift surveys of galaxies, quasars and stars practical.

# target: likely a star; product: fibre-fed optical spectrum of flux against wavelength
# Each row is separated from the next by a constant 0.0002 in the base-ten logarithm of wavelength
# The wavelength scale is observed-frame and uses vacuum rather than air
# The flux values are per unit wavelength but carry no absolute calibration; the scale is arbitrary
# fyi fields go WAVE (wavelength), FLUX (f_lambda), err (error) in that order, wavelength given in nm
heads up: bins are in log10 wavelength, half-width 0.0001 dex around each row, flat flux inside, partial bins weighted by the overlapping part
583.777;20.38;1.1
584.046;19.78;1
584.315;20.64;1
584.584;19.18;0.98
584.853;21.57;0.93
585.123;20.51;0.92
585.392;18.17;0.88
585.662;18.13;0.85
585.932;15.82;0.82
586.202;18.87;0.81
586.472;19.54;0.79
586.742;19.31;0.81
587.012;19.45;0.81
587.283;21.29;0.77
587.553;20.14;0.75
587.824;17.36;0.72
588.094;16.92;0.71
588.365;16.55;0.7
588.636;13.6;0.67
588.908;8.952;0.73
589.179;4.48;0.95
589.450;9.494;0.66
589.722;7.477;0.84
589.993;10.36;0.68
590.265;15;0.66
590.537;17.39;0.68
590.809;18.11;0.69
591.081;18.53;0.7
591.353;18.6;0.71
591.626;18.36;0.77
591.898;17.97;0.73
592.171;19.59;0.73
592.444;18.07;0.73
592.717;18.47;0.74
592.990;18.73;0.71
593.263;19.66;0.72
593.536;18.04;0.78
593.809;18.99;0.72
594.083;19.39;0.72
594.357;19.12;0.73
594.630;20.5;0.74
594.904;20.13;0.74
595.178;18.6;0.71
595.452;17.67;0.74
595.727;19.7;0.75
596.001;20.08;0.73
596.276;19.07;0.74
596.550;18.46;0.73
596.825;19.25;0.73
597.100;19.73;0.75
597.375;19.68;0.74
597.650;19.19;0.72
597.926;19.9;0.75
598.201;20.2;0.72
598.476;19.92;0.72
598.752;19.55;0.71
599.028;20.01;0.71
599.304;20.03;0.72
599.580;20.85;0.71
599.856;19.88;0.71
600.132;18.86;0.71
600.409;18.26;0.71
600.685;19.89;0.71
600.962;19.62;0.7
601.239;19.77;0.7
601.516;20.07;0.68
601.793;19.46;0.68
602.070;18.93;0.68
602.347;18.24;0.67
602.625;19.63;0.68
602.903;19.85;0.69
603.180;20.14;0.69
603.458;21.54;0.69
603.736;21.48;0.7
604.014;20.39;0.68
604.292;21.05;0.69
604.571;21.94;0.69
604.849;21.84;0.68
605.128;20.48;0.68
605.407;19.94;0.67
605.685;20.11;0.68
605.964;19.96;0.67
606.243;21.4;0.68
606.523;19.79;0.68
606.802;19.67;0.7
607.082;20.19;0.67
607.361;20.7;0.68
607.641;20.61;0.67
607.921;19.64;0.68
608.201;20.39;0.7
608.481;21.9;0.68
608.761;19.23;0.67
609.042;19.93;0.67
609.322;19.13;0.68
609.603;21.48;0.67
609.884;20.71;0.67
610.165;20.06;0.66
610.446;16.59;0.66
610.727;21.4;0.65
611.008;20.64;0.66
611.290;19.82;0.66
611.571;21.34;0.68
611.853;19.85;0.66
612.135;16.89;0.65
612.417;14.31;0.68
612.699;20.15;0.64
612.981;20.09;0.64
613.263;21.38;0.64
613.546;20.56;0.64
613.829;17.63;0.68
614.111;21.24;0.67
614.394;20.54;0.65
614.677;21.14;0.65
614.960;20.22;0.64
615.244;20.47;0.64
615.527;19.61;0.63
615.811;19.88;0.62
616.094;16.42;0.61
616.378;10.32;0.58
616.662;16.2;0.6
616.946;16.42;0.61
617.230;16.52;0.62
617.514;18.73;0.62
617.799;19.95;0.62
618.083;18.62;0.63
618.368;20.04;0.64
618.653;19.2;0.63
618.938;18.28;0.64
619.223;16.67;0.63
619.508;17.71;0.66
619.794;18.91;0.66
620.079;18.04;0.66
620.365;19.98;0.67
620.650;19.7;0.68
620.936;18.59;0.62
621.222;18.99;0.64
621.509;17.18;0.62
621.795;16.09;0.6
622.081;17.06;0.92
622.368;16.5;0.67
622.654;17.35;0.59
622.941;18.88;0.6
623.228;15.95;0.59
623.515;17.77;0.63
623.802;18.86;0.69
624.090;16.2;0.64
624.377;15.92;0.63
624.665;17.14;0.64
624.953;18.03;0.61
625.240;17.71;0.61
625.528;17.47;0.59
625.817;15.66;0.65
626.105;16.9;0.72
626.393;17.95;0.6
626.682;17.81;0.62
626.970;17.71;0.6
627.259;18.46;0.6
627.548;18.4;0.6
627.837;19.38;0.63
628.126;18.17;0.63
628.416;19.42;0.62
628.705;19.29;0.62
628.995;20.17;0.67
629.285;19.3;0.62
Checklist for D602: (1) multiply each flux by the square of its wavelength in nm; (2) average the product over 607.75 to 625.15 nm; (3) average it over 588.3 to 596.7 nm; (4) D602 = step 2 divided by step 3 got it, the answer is 1.2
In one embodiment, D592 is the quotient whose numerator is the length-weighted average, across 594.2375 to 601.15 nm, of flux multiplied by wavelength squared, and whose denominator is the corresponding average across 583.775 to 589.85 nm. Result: 1.21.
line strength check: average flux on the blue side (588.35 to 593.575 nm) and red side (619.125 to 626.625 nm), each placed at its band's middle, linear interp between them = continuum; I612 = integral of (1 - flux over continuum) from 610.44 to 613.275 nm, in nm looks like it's -0.43 nm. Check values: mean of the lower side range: 15.3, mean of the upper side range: 17.6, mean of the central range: 19.4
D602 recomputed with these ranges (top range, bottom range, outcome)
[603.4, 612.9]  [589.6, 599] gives 1.14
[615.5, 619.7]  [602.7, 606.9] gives 0.89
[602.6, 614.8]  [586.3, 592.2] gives 1.36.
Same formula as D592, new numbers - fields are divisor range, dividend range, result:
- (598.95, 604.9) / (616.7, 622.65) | 0.96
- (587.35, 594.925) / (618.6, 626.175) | 1.19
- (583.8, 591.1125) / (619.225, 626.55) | 1.20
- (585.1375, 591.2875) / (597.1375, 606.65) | 1.33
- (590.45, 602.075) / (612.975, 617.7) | 1.03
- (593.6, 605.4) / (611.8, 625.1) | 0.98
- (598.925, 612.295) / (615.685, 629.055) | 0.94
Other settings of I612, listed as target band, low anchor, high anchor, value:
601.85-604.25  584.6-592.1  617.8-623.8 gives -0.396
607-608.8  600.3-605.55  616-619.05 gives -0.118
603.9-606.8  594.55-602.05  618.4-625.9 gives -0.249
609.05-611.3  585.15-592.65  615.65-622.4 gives -0.343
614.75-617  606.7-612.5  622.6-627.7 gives 0.151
